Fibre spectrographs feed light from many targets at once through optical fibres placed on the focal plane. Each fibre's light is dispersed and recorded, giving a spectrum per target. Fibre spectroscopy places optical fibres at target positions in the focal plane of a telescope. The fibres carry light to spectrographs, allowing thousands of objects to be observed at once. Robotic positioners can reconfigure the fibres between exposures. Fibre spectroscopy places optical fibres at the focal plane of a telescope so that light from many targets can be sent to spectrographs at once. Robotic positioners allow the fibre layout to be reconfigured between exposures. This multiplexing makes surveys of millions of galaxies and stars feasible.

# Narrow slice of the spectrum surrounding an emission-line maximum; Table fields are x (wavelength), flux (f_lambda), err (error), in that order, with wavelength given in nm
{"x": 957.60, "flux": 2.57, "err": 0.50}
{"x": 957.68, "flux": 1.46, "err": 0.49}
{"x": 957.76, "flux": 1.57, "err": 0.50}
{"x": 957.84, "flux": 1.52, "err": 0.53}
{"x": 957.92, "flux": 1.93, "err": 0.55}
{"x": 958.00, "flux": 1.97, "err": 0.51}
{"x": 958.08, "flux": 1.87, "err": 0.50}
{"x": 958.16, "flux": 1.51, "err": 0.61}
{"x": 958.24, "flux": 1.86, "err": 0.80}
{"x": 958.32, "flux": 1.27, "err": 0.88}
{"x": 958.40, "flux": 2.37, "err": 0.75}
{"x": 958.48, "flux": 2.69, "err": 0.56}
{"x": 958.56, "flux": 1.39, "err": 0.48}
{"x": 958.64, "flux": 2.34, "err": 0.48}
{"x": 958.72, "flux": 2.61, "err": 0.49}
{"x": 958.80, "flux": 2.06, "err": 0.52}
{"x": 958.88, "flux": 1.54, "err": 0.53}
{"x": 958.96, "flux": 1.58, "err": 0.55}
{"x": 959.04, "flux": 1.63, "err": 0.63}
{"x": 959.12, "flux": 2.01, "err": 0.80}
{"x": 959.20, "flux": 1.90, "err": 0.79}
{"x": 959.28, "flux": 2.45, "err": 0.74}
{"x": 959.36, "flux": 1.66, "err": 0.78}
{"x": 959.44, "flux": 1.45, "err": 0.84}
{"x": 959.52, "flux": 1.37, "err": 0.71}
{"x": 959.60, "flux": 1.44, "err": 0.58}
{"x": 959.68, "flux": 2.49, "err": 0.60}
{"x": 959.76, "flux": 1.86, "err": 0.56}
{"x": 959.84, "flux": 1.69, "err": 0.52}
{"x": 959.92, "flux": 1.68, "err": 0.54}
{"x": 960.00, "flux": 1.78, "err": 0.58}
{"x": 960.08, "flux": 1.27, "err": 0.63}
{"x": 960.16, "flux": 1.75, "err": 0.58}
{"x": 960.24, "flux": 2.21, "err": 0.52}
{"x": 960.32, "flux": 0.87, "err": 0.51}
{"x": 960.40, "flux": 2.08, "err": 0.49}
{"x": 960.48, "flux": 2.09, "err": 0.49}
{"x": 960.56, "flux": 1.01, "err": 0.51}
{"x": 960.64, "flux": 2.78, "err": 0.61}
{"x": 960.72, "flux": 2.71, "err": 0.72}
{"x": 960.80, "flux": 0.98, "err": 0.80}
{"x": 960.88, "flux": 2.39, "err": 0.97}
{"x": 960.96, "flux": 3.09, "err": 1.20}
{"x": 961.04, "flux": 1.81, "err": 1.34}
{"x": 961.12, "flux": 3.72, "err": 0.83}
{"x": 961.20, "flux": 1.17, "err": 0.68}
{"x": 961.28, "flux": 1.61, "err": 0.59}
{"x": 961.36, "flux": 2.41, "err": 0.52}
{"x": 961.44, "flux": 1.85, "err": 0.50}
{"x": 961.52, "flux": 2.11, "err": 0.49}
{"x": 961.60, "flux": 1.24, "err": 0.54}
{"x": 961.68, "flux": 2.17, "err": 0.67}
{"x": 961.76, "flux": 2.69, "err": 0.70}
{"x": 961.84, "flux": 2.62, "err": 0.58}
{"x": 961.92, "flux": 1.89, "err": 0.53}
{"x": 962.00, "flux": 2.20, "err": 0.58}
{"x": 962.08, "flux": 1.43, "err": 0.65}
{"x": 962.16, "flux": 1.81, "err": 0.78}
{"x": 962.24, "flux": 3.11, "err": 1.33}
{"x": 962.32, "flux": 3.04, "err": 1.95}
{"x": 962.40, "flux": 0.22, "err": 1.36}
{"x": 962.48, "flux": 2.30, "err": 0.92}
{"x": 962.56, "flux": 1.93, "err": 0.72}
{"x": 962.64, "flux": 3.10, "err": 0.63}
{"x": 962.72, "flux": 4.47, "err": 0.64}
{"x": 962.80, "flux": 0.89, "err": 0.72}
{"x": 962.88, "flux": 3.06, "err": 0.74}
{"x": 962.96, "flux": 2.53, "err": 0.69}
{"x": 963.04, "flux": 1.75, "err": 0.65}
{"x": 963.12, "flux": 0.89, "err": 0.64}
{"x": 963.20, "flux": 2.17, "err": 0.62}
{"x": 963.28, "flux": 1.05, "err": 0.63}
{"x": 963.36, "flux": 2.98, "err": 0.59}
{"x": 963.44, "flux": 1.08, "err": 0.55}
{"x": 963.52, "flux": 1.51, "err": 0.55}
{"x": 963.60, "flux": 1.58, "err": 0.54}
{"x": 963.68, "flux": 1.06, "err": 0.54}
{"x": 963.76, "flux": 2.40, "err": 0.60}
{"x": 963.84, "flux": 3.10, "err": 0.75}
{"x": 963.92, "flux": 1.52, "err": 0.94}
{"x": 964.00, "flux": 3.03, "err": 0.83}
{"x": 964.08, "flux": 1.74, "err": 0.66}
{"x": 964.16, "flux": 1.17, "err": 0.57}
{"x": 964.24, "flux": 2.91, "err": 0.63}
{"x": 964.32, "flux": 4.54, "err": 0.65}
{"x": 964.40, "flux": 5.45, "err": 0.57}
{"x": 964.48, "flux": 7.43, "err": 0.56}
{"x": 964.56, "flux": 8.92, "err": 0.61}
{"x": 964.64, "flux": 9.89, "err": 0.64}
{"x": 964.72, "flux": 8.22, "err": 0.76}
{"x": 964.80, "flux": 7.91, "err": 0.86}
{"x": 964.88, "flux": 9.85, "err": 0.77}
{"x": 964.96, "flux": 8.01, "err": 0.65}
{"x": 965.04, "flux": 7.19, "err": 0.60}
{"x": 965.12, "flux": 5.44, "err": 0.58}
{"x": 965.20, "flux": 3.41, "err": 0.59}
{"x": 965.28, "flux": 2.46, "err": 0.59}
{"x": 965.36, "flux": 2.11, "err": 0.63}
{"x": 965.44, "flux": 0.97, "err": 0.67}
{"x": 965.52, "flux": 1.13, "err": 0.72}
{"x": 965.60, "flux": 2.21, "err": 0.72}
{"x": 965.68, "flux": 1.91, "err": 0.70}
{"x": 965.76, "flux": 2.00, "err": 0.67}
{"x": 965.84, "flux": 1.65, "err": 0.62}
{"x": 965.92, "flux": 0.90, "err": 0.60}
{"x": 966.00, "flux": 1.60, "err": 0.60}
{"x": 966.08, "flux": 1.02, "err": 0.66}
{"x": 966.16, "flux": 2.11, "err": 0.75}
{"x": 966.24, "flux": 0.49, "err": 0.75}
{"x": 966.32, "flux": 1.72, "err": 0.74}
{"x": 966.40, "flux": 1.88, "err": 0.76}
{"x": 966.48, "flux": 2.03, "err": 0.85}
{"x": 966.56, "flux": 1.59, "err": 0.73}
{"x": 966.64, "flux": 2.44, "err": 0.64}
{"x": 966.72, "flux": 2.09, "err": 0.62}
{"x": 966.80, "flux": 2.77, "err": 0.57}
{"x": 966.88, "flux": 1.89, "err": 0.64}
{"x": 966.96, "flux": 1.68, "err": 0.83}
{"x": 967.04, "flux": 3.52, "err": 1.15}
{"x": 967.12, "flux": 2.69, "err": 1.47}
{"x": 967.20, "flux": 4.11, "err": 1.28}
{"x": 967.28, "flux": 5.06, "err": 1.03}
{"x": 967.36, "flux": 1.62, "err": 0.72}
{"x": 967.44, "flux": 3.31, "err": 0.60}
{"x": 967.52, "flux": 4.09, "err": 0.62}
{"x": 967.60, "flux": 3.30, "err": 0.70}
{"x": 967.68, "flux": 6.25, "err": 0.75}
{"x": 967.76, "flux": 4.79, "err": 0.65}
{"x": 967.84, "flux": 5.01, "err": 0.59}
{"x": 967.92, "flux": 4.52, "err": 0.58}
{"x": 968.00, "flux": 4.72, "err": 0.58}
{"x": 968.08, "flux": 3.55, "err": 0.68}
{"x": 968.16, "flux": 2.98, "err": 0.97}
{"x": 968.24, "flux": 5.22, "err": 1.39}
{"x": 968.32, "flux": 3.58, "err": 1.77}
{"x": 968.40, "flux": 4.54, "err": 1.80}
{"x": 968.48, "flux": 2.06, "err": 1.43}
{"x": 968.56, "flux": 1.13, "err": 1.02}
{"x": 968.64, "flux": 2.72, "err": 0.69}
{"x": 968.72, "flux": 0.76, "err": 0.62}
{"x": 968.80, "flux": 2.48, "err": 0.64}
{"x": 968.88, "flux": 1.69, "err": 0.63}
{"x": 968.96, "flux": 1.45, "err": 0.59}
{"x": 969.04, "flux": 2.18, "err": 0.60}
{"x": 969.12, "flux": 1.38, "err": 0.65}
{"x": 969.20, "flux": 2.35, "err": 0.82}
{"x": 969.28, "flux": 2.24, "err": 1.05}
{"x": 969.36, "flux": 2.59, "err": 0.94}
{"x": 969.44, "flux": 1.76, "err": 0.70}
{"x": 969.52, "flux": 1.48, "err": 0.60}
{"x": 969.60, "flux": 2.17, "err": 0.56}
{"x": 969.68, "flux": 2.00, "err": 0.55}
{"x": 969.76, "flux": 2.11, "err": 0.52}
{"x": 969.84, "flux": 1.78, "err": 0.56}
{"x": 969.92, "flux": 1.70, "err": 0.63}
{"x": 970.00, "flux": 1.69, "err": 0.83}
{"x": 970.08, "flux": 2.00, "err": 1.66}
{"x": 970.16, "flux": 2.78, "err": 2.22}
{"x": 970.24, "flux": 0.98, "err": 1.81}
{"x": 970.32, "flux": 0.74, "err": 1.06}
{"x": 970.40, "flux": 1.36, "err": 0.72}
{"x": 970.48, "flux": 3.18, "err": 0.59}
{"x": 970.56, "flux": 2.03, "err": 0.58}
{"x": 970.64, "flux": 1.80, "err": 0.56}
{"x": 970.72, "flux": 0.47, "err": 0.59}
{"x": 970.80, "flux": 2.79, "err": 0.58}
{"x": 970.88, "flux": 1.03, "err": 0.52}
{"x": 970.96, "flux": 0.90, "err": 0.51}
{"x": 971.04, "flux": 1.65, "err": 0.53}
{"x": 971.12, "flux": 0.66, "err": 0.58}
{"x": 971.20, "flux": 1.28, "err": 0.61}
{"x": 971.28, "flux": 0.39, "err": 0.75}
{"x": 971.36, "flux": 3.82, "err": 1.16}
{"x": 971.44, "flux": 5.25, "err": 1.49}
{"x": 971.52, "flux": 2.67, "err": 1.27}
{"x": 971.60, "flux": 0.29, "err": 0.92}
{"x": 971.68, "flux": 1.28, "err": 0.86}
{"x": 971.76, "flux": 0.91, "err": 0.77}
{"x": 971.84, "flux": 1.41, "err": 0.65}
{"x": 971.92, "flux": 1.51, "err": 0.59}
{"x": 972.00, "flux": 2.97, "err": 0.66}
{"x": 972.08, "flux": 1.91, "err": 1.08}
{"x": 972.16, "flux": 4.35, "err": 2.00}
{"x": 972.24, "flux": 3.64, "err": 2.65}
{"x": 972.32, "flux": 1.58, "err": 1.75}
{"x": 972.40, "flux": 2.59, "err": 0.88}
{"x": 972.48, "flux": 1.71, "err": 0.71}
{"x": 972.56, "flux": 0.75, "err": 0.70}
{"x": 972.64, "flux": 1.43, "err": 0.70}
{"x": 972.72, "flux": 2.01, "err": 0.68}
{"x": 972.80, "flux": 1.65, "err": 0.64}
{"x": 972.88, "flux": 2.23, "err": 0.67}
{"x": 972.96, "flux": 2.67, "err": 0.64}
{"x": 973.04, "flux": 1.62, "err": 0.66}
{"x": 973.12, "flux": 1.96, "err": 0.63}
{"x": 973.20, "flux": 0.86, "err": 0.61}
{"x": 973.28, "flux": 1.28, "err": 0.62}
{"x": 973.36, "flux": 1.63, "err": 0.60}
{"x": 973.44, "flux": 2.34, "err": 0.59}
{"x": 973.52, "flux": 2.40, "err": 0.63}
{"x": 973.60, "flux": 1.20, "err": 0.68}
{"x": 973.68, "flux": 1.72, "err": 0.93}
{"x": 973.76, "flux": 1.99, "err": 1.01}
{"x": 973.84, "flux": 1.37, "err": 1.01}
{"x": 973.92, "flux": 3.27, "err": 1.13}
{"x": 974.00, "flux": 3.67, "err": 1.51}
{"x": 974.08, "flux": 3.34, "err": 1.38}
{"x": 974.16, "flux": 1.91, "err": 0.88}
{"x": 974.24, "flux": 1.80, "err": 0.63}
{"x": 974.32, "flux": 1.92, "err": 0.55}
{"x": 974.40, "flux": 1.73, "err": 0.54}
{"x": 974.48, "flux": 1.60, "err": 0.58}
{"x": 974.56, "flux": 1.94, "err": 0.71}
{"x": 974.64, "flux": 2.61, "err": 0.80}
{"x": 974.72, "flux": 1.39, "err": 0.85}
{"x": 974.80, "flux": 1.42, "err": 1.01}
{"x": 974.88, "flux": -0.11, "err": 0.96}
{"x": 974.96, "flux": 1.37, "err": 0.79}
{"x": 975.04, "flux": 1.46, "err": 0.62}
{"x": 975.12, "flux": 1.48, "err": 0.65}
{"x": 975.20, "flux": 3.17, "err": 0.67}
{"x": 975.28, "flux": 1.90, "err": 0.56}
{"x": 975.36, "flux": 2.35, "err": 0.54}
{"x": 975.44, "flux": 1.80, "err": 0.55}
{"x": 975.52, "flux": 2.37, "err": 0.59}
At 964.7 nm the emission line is H-alpha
